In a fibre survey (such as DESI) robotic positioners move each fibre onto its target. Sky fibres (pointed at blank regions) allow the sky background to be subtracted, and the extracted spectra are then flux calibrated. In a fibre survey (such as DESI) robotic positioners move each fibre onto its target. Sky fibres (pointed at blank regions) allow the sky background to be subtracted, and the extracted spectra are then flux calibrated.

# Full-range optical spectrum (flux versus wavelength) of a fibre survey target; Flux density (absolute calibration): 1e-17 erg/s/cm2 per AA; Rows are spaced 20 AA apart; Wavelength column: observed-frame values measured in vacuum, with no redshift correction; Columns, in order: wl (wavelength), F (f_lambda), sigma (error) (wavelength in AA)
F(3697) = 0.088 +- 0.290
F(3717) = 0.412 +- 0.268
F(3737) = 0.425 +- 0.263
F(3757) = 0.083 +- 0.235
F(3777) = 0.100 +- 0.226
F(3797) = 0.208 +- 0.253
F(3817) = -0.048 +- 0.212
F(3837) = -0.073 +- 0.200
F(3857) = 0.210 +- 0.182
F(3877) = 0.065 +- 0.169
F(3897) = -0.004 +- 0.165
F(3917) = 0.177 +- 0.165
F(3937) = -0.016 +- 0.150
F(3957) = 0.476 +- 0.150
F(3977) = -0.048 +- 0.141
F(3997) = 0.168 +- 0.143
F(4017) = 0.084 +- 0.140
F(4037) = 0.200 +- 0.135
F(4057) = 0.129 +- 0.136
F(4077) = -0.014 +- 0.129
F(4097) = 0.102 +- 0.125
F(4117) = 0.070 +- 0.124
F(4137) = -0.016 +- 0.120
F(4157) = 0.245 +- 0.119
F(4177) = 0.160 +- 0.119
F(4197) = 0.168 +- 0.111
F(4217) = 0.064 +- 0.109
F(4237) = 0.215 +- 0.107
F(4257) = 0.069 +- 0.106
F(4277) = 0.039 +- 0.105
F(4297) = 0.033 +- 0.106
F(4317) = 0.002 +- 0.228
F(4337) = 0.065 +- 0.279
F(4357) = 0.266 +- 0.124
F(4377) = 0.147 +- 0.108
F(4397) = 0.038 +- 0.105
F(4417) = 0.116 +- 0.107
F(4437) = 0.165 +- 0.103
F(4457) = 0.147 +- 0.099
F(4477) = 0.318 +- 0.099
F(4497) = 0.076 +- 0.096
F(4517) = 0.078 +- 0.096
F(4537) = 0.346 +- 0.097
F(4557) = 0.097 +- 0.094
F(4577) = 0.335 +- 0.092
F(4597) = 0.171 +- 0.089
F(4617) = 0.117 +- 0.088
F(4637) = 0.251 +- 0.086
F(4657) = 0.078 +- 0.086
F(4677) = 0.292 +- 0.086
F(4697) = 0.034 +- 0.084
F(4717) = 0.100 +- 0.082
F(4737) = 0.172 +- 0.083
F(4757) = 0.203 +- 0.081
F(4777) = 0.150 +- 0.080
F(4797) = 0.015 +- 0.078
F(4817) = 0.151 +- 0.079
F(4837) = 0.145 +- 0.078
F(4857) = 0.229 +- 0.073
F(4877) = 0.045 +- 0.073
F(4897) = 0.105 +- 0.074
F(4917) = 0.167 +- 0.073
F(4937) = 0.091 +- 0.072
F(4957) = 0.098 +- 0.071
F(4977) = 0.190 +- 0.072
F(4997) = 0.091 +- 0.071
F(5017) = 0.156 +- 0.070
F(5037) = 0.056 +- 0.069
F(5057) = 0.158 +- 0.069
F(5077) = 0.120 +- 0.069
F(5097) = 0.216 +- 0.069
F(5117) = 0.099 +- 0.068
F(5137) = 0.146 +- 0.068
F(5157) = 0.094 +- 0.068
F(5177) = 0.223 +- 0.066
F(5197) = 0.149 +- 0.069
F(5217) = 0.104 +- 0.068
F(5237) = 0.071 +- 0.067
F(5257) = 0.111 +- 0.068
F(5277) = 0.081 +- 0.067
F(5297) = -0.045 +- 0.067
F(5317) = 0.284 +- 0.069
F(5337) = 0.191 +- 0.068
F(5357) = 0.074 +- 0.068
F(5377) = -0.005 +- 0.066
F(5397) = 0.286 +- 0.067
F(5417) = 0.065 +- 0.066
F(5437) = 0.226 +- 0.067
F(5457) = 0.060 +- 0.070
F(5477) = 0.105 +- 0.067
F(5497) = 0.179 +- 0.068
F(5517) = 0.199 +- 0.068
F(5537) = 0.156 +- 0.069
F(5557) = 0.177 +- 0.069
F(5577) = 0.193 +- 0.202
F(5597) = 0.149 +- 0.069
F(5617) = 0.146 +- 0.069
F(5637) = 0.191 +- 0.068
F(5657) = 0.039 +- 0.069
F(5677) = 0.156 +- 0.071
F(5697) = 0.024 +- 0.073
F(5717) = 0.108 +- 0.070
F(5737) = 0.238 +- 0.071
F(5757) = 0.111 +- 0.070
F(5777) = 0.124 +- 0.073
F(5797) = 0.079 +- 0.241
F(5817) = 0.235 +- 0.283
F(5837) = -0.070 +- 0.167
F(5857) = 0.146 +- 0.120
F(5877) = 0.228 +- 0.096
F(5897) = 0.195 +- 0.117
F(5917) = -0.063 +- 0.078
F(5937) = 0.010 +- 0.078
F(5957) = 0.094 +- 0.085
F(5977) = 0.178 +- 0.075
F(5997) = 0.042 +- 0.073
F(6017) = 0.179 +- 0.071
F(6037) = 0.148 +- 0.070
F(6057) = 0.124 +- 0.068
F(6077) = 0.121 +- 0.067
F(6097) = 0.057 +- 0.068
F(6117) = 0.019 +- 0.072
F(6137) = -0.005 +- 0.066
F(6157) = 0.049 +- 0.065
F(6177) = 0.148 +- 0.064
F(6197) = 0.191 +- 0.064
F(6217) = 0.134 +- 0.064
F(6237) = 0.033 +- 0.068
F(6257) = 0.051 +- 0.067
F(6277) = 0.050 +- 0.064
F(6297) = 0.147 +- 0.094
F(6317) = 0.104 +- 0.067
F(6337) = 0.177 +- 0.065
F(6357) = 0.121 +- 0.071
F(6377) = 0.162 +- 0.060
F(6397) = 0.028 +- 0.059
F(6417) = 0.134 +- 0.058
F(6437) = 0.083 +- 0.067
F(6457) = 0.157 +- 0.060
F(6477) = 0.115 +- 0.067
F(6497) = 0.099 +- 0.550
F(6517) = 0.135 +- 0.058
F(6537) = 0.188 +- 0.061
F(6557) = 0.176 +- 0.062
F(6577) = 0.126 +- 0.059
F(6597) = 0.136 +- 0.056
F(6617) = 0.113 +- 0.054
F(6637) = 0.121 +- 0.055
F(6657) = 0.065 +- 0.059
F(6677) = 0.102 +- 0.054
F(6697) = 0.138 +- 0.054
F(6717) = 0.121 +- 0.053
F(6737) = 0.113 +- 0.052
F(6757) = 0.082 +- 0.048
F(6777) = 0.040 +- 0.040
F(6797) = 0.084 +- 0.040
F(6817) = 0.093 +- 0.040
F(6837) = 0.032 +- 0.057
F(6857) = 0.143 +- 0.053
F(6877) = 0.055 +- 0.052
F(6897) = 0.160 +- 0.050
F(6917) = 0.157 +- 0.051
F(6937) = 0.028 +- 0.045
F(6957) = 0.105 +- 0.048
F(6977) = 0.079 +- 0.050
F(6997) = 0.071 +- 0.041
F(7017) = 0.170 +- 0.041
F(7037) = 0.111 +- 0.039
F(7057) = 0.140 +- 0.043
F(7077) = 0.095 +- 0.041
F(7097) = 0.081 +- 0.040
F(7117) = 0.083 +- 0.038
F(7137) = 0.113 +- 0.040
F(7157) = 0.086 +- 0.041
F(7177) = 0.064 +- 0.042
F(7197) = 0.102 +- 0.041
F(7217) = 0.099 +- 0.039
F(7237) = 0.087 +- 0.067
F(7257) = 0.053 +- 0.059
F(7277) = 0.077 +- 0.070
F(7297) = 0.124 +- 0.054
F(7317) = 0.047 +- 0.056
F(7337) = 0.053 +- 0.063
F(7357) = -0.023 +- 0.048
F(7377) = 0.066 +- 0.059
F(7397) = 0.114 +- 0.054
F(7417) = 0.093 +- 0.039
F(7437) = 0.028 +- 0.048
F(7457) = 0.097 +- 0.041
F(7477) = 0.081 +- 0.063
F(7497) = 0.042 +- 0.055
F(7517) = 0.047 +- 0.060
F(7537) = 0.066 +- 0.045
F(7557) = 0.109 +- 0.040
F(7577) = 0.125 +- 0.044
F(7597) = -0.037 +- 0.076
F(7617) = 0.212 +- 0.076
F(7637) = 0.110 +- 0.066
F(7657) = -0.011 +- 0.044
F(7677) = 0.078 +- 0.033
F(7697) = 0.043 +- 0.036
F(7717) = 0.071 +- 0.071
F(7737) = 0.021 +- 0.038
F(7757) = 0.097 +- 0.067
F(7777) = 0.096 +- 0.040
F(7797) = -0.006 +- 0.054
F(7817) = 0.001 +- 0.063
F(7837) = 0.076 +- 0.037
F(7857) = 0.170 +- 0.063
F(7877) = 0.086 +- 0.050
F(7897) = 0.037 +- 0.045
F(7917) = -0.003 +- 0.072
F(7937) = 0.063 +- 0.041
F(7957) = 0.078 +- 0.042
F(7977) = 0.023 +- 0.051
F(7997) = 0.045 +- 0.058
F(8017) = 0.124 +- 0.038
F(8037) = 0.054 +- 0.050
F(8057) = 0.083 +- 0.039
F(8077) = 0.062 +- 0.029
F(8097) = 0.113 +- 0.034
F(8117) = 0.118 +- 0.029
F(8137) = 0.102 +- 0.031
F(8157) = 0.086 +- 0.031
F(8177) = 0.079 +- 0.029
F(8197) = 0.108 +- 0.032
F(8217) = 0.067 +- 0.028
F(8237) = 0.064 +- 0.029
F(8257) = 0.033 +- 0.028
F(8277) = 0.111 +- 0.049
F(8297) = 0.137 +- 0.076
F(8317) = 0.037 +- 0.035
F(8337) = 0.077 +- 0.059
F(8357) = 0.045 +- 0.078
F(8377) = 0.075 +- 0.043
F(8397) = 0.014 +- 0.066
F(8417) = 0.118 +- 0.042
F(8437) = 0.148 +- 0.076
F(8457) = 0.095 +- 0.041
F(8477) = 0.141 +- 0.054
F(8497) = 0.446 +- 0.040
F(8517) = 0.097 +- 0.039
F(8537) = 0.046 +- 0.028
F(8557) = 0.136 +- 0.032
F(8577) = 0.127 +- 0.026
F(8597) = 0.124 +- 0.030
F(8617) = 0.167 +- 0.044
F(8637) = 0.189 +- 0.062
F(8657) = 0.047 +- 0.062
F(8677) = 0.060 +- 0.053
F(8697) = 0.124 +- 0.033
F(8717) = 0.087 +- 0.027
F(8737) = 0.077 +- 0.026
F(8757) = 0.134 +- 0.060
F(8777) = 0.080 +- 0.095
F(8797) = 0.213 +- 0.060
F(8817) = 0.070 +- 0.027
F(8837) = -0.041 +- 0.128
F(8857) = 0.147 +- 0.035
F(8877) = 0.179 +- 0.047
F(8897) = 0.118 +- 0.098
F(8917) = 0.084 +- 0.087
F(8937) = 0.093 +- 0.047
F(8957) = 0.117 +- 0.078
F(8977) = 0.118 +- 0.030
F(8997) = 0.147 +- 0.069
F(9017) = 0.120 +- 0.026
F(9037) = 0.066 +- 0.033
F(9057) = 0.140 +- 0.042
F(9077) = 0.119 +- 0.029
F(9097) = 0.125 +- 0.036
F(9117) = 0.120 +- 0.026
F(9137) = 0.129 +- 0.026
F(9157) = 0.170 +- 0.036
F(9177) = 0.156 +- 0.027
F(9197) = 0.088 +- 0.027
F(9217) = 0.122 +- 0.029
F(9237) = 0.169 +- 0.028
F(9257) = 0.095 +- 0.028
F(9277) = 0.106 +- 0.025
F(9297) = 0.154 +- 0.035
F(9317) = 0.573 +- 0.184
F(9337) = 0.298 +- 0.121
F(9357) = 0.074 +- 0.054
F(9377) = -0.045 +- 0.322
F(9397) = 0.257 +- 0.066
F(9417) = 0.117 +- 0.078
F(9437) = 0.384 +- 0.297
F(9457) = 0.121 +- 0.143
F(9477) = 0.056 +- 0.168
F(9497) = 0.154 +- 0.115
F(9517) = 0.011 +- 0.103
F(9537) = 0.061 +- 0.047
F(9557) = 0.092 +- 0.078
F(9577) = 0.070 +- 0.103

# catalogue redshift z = 1.277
